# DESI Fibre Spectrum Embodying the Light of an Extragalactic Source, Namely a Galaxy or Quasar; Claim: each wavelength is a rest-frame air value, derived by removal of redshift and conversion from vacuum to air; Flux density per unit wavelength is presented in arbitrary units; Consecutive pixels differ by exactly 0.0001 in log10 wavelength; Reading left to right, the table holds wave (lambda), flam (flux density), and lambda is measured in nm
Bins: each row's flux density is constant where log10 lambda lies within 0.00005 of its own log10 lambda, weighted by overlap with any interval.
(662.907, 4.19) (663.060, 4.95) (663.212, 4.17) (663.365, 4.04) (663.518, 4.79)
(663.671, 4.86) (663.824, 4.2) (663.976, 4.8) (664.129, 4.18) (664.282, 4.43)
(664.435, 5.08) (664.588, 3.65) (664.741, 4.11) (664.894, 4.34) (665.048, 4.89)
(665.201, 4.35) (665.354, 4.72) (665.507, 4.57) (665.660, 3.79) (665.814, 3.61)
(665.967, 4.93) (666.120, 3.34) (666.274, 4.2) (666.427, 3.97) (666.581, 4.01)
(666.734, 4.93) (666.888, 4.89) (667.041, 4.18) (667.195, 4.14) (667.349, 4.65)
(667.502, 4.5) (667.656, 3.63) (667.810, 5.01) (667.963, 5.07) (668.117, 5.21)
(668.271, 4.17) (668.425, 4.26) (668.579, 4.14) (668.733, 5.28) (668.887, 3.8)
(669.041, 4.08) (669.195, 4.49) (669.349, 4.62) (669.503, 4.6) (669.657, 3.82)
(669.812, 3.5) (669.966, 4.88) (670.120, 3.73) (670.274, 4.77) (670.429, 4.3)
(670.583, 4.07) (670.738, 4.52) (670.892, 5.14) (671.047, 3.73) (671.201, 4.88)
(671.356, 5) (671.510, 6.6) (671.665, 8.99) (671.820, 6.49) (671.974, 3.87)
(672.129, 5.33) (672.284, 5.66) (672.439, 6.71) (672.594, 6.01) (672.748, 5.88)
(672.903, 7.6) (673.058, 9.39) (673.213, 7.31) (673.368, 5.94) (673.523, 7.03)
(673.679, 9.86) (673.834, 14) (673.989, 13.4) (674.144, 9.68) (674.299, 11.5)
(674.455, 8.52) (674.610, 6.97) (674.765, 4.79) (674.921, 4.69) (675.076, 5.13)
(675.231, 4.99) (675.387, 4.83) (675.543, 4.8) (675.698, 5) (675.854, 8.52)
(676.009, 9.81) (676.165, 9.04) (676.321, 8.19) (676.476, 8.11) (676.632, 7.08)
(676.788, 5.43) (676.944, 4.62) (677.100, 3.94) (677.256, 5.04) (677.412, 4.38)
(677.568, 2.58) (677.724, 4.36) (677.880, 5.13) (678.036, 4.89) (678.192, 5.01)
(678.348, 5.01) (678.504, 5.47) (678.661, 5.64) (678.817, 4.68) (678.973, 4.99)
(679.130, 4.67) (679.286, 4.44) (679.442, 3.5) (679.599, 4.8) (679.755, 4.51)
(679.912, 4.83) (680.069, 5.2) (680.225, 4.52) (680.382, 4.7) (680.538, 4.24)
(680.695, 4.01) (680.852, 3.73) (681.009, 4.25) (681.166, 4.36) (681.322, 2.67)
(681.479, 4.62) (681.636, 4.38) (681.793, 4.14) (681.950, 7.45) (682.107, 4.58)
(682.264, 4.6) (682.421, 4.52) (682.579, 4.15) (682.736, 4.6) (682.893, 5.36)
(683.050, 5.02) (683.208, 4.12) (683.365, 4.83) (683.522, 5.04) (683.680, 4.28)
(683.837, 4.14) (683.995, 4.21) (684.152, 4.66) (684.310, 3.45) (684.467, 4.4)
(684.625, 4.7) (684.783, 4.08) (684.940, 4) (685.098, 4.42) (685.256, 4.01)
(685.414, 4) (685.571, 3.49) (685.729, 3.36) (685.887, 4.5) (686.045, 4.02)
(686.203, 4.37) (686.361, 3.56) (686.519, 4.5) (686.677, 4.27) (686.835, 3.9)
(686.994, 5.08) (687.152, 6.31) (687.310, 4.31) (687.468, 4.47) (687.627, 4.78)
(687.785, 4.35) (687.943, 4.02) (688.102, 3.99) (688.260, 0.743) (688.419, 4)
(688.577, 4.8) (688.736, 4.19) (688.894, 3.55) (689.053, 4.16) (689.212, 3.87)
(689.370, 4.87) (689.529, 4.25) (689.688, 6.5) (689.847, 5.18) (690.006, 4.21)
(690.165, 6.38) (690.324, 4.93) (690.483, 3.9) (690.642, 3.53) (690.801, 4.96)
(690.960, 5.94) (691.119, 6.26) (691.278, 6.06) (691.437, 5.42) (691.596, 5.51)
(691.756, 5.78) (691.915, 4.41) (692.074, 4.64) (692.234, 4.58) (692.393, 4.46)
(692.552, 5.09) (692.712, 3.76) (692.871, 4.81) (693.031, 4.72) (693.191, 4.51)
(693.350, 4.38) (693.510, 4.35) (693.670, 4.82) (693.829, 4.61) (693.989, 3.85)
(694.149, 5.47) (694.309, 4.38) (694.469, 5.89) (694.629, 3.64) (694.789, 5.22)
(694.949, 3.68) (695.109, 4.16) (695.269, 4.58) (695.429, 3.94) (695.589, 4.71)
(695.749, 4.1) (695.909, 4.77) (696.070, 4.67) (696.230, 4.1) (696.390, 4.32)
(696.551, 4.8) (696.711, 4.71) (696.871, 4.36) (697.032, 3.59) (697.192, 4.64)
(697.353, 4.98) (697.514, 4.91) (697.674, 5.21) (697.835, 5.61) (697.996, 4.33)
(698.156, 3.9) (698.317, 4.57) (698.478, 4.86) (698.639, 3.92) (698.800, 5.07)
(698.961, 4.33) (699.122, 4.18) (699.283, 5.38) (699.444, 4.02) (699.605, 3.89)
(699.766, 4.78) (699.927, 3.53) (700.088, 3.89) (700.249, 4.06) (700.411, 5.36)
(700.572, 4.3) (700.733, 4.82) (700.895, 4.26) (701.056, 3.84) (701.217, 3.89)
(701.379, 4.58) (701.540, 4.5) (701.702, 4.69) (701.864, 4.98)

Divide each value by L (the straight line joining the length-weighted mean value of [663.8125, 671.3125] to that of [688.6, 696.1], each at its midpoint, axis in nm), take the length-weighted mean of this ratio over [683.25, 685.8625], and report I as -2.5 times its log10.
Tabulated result 0.10 mag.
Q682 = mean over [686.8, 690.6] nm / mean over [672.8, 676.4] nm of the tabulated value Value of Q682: 0.57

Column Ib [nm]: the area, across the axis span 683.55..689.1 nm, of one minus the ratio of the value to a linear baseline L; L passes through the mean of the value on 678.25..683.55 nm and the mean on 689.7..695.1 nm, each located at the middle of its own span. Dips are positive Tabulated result 0.68 nm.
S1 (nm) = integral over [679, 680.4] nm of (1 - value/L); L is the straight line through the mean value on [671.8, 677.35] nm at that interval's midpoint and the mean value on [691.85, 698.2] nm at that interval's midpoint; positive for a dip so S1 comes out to 0.40 nm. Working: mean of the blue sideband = 7.09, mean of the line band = 4.58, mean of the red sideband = 4.55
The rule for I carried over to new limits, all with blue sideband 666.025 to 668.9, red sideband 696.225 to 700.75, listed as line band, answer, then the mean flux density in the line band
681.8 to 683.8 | -0.09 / 4.84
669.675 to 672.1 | -0.12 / 4.94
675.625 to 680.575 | -0.21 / 5.39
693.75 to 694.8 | -0.05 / 4.69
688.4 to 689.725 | 0.01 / 4.42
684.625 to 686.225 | 0.11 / 4.05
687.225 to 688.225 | 0.07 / 4.18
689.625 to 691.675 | -0.18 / 5.28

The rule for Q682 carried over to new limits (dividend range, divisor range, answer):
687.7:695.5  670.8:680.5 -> 0.75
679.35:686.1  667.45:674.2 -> 0.76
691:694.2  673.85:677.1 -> 0.67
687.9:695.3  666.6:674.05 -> 0.83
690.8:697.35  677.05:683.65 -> 1.02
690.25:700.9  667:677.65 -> 0.78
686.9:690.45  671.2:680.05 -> 0.71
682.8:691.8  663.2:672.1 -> 0.99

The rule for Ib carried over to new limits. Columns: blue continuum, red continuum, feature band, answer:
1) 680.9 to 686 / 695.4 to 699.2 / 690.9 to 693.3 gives -0.307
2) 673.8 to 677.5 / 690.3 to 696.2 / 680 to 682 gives 0.606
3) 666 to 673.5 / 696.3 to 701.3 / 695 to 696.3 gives 0.044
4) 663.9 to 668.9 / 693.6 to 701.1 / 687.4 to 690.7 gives 0.106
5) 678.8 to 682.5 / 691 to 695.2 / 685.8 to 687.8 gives 0.069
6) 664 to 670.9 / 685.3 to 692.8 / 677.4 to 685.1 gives -0.095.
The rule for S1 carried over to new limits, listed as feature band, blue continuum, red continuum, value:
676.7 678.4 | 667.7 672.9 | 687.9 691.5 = 0.083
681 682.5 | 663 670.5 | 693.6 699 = -0.035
